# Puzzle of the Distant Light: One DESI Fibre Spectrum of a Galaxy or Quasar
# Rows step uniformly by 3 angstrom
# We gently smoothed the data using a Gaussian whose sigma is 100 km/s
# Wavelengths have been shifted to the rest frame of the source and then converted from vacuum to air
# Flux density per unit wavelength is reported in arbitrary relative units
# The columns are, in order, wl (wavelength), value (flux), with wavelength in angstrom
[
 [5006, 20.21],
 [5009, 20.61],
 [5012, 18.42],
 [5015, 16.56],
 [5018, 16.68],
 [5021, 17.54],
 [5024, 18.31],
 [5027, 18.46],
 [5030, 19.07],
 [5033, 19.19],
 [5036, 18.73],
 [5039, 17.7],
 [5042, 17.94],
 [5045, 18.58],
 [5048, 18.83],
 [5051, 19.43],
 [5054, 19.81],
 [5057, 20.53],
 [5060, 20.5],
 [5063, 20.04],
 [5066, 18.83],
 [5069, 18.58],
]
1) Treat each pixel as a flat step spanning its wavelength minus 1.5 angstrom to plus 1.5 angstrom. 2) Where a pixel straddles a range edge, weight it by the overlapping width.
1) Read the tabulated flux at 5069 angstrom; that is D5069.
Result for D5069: 18.58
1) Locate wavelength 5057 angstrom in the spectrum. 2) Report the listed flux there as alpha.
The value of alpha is 20.53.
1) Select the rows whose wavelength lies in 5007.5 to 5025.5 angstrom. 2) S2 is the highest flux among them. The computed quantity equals 20.61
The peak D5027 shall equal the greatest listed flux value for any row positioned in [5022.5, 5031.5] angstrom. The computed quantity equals 19.07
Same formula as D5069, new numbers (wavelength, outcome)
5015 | 16.56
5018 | 16.68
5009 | 20.61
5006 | 20.21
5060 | 20.5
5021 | 17.54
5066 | 18.83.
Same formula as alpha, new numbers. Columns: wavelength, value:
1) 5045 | 18.58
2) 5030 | 19.07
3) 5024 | 18.31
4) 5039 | 17.7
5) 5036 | 18.73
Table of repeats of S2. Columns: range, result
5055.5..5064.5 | 20.53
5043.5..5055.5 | 19.81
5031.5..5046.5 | 19.19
